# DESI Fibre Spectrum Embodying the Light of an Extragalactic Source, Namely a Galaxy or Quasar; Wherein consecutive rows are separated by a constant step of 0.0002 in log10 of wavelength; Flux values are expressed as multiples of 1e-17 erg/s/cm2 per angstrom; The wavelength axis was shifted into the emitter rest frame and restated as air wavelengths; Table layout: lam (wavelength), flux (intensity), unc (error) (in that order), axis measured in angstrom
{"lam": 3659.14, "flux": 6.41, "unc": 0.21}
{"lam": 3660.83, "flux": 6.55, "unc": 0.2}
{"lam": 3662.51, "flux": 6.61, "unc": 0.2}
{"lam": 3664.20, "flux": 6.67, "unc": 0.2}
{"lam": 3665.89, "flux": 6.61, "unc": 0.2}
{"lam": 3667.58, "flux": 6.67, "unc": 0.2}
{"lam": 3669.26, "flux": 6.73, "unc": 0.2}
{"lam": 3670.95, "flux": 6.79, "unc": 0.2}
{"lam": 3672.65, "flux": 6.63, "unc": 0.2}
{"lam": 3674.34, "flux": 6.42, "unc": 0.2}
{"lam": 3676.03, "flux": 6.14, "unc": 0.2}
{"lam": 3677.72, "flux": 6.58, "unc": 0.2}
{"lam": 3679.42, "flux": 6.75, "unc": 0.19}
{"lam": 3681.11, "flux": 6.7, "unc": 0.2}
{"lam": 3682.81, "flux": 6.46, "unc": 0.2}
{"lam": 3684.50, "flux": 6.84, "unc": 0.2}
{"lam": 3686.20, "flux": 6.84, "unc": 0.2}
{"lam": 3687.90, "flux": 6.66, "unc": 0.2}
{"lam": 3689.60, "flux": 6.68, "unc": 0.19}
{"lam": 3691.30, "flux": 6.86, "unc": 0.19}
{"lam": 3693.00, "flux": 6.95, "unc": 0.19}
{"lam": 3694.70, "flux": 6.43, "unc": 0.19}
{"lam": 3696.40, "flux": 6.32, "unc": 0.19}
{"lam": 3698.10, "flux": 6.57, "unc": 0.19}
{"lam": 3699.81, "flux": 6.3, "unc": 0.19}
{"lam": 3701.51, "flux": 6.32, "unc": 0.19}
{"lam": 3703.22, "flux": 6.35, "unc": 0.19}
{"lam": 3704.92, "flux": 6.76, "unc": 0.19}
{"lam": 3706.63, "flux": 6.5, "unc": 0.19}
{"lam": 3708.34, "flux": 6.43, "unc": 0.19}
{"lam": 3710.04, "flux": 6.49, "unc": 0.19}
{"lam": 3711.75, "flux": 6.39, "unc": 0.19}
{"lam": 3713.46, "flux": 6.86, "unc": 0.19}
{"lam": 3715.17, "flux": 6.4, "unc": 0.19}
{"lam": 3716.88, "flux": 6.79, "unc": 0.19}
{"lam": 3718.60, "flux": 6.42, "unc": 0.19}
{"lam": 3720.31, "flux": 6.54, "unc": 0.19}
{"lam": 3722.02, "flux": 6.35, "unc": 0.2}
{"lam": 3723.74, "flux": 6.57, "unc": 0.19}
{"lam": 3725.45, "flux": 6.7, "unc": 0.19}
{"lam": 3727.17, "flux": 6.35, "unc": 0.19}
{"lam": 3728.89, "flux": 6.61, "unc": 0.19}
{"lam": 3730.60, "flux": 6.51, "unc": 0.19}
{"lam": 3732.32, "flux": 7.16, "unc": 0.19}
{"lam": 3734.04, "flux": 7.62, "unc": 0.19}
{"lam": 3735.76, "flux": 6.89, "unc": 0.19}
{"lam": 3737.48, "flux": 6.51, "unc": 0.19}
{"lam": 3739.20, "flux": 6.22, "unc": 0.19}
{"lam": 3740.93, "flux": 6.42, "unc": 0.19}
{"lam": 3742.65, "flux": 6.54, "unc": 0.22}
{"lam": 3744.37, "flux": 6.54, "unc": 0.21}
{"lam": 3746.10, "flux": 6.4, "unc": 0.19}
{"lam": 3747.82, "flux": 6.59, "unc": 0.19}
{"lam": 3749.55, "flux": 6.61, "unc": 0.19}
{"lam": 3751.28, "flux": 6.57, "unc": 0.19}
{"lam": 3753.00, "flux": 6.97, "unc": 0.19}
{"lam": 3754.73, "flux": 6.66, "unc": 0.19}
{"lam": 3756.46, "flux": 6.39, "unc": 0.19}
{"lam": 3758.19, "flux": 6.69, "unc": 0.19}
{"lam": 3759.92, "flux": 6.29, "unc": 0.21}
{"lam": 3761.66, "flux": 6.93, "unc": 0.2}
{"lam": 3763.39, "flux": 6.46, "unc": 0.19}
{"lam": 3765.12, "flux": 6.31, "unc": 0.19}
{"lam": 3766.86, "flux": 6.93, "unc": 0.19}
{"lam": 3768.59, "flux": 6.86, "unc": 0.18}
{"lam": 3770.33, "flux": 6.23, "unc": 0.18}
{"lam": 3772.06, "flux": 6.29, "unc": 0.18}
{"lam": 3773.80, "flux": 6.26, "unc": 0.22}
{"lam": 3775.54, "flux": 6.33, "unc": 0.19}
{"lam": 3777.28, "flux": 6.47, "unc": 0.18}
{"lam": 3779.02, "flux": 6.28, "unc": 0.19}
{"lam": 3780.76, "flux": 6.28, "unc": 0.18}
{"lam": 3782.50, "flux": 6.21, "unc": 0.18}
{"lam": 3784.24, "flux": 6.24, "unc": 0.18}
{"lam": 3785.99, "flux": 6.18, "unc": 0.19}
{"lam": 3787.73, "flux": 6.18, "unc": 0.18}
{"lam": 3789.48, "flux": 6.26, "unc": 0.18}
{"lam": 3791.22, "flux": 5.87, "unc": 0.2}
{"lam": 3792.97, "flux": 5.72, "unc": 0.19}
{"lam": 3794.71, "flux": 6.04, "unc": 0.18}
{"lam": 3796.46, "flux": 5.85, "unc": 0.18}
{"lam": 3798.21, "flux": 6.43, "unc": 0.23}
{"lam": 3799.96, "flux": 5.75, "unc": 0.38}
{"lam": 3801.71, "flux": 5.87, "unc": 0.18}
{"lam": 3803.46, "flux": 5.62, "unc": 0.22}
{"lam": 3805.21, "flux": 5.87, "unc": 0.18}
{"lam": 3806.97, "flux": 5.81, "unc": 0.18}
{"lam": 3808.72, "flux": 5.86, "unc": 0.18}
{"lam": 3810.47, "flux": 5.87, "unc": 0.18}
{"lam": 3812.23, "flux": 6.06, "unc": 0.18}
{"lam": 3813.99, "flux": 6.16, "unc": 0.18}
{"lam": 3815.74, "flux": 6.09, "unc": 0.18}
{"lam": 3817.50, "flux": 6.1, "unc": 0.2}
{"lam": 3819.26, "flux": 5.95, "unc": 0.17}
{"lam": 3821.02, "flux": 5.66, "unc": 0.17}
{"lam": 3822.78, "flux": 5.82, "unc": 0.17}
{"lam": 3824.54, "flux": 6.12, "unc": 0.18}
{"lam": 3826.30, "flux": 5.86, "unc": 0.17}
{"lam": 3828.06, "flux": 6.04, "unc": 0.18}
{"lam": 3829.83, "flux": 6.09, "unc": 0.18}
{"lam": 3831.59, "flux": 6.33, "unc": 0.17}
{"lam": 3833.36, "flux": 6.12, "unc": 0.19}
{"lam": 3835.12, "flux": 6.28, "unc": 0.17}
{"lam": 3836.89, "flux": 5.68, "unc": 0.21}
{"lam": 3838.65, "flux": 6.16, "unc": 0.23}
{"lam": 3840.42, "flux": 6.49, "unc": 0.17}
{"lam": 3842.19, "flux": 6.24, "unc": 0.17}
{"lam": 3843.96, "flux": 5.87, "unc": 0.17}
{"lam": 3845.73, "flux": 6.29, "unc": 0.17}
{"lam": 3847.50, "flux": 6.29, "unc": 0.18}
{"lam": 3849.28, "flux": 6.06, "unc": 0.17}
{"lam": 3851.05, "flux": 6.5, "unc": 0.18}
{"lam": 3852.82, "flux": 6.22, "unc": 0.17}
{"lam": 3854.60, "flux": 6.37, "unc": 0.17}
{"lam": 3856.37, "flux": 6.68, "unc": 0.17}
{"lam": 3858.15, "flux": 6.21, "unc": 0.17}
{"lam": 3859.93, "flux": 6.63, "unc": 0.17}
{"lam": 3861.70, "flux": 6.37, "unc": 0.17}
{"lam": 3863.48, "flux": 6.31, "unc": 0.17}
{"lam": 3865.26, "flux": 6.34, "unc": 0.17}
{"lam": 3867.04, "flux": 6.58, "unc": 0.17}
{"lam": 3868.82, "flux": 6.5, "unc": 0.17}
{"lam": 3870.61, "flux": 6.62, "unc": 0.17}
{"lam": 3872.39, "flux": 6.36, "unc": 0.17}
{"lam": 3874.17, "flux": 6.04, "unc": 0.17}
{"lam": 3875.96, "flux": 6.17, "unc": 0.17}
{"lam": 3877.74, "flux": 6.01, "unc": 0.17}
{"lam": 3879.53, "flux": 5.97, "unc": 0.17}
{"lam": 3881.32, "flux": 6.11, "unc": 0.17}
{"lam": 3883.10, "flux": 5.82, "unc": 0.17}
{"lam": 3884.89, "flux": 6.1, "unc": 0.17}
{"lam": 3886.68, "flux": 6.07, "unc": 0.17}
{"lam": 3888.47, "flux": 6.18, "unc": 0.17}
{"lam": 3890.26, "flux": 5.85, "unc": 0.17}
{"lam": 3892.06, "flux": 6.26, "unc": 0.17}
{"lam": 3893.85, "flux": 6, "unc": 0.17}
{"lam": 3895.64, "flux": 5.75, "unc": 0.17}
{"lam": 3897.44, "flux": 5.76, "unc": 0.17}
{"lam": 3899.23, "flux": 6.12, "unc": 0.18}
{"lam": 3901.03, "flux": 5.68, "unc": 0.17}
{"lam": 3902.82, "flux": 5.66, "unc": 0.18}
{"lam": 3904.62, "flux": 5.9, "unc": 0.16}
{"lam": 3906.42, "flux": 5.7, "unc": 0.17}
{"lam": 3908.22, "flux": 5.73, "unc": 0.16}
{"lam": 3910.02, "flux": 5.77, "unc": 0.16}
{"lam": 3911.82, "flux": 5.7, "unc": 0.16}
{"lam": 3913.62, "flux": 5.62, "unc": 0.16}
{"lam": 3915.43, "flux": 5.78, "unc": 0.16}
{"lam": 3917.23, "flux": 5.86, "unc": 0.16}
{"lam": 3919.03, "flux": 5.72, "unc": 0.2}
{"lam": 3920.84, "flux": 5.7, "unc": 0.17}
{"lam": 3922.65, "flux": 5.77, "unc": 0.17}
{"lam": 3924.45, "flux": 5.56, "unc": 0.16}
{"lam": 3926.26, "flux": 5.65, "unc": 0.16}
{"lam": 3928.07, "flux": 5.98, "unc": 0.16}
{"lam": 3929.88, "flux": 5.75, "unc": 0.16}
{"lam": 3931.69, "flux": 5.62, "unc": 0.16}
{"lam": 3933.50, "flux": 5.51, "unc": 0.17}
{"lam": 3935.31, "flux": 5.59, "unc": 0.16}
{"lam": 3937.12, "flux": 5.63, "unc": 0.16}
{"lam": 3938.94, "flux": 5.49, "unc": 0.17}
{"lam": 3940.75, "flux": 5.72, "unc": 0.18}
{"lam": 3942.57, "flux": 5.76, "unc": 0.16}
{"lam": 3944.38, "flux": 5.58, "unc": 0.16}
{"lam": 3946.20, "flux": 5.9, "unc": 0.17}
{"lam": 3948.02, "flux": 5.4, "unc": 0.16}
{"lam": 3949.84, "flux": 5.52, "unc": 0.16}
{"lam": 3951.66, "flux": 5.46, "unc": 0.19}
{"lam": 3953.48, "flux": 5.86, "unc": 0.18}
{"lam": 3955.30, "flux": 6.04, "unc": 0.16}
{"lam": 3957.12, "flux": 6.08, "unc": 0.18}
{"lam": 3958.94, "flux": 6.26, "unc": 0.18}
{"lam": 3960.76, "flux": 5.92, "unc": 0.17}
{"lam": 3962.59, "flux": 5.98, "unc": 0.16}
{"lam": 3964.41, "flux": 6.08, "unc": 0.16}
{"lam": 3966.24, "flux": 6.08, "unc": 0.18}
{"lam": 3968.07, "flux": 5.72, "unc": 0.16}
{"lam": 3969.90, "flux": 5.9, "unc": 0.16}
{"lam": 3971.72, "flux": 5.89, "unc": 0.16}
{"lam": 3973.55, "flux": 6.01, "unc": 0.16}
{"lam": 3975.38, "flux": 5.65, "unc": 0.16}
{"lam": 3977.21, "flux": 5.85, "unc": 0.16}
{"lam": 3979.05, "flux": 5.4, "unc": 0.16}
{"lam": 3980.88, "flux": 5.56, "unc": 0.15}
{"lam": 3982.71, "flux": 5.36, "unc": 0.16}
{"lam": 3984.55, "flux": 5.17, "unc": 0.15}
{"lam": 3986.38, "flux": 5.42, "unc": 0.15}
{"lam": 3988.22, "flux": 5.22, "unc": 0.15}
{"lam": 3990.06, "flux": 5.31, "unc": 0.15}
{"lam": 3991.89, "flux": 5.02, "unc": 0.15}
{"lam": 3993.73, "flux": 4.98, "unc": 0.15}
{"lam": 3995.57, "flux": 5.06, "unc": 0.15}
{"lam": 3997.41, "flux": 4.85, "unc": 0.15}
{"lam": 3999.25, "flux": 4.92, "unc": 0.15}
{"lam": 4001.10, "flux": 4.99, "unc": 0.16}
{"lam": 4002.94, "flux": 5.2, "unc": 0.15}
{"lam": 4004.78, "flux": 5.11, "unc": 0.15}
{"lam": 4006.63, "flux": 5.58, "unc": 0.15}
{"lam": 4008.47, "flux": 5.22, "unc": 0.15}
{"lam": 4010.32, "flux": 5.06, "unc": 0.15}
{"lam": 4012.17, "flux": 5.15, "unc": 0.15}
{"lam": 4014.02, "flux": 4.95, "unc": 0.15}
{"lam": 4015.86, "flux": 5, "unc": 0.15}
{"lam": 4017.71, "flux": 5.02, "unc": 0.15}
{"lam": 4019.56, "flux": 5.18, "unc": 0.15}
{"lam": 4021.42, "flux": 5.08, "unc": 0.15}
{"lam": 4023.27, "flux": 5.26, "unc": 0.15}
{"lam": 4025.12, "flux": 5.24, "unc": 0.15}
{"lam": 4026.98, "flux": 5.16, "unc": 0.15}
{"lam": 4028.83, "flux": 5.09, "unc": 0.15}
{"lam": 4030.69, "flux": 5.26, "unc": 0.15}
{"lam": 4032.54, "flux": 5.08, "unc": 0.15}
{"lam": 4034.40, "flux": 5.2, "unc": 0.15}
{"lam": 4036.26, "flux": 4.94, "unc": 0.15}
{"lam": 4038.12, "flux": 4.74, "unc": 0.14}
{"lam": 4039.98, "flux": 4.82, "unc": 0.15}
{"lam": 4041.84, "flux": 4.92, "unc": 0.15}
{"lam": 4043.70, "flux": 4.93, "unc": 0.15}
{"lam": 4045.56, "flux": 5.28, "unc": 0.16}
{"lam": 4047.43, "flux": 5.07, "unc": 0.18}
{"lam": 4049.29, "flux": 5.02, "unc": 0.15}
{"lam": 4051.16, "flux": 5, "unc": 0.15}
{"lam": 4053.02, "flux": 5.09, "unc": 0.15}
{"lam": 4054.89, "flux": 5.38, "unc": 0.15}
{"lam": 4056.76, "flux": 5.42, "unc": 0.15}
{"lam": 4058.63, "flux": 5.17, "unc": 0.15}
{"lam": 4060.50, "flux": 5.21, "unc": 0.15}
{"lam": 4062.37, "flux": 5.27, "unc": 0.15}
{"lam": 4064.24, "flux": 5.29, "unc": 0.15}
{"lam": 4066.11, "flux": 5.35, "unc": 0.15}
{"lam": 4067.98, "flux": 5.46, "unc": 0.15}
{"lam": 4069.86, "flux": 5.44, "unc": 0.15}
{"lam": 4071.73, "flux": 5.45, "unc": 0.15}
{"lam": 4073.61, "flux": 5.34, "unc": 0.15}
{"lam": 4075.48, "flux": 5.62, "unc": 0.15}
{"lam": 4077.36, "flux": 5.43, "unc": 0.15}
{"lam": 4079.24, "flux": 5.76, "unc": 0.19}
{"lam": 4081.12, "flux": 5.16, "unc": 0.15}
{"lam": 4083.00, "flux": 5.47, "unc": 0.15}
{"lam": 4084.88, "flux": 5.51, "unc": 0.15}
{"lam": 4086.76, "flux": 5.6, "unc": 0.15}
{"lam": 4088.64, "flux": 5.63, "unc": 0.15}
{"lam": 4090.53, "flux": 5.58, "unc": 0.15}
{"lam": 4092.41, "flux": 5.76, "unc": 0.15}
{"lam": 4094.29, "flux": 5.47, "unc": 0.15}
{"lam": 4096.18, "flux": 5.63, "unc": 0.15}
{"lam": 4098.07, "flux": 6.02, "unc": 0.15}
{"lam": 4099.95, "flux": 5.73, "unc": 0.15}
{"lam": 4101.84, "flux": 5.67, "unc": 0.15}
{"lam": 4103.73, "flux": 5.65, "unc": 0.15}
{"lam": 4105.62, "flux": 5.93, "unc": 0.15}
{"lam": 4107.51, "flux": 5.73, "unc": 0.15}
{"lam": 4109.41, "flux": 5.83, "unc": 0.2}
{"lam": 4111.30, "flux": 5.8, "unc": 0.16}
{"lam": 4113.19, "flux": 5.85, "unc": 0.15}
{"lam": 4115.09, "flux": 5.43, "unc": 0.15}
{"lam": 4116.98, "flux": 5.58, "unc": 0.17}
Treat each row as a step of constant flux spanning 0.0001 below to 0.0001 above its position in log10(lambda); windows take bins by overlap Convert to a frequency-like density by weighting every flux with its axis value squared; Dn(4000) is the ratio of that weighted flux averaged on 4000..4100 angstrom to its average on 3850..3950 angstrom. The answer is 0.96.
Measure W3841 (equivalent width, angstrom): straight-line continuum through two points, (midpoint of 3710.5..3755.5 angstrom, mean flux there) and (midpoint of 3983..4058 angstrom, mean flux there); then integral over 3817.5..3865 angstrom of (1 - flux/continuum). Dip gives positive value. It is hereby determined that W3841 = -1.0 angstrom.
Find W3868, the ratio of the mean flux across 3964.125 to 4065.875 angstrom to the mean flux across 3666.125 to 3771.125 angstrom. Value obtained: 0.80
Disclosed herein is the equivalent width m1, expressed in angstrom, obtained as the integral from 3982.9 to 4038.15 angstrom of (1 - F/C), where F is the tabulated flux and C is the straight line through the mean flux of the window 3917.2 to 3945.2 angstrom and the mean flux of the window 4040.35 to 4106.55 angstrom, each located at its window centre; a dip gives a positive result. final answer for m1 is 4.1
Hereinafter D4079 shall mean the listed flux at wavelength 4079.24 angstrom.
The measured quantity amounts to 5.76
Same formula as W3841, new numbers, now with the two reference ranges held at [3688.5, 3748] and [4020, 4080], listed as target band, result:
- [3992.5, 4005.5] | 1.0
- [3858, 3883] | -1.4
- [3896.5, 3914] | 0.1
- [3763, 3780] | -0.2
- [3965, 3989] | -0.6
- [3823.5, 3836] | 0.0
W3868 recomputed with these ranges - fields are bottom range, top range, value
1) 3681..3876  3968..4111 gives 0.84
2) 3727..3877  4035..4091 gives 0.84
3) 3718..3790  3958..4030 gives 0.83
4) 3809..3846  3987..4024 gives 0.84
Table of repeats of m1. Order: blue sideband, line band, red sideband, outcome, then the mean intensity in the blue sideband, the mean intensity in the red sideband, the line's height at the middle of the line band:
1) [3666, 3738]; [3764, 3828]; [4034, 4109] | 2.1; 6.62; 5.38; 6.3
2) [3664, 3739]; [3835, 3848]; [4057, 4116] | 0.2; 6.61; 5.56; 6.23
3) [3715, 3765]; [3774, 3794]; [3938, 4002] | 0.7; 6.61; 5.58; 6.41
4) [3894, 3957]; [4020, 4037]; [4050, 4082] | 0.9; 5.72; 5.34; 5.44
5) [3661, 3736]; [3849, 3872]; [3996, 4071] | -2.0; 6.62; 5.14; 5.9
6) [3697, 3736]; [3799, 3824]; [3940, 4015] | 1.2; 6.6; 5.51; 6.2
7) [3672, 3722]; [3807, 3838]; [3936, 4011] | 0.5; 6.56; 5.54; 6.1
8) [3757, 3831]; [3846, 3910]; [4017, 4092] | -3.0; 6.15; 5.25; 5.86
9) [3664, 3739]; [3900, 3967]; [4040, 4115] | 1.6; 6.61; 5.45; 5.9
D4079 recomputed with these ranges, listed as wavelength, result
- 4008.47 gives 5.22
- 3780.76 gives 6.28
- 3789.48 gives 6.26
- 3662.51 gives 6.61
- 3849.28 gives 6.06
